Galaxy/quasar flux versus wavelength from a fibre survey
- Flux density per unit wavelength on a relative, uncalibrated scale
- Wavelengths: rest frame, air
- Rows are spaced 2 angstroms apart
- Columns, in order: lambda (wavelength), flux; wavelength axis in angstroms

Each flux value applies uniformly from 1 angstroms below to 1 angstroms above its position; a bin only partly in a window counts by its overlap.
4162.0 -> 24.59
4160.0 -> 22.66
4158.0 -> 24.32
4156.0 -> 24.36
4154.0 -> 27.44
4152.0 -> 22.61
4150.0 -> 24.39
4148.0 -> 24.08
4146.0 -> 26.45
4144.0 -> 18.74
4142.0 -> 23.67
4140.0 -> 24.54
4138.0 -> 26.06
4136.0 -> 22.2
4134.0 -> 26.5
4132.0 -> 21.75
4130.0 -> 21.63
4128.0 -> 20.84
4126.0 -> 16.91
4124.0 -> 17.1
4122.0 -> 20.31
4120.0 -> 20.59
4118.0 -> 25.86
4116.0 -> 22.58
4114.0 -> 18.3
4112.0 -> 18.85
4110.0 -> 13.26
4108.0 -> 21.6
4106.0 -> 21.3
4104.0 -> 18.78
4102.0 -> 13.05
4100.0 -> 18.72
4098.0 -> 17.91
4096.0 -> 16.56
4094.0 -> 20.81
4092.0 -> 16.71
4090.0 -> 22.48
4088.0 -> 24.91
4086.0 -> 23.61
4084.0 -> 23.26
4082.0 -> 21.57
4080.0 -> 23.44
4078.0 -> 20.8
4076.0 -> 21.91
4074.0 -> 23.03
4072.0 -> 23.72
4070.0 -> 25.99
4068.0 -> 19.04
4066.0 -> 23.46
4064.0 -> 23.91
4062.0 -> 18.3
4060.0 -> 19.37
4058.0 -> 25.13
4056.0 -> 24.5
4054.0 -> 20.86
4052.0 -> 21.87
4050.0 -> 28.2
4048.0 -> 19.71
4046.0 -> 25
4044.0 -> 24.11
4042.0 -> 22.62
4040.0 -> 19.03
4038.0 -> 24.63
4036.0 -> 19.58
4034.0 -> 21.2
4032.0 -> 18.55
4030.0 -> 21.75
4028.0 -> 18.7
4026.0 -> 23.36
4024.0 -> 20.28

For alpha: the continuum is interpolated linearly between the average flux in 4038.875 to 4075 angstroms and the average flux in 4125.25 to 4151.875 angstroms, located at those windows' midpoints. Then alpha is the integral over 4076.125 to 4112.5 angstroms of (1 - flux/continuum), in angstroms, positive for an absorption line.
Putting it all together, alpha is 4.6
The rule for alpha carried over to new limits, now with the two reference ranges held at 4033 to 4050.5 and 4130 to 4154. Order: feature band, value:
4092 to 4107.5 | 3.38 angstroms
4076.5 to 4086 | 0.26 angstroms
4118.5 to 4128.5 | 1.76 angstroms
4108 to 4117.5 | 1.79 angstroms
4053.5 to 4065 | 0.34 angstroms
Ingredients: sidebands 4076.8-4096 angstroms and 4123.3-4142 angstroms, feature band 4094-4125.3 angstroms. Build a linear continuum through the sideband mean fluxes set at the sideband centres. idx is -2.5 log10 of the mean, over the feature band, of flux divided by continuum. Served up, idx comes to 0.15 mag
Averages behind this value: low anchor 21.7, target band 19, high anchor 22.1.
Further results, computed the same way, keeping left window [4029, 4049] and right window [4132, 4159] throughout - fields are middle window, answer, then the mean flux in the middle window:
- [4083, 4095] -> 0.04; 22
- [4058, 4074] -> 0.00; 22.2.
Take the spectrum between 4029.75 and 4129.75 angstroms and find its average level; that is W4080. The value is 21.1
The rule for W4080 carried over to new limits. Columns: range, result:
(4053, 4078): 22.4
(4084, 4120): 19.8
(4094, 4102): 17.5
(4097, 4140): 20.3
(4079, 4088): 23.2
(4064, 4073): 23.1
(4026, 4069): 21.9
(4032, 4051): 22.5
